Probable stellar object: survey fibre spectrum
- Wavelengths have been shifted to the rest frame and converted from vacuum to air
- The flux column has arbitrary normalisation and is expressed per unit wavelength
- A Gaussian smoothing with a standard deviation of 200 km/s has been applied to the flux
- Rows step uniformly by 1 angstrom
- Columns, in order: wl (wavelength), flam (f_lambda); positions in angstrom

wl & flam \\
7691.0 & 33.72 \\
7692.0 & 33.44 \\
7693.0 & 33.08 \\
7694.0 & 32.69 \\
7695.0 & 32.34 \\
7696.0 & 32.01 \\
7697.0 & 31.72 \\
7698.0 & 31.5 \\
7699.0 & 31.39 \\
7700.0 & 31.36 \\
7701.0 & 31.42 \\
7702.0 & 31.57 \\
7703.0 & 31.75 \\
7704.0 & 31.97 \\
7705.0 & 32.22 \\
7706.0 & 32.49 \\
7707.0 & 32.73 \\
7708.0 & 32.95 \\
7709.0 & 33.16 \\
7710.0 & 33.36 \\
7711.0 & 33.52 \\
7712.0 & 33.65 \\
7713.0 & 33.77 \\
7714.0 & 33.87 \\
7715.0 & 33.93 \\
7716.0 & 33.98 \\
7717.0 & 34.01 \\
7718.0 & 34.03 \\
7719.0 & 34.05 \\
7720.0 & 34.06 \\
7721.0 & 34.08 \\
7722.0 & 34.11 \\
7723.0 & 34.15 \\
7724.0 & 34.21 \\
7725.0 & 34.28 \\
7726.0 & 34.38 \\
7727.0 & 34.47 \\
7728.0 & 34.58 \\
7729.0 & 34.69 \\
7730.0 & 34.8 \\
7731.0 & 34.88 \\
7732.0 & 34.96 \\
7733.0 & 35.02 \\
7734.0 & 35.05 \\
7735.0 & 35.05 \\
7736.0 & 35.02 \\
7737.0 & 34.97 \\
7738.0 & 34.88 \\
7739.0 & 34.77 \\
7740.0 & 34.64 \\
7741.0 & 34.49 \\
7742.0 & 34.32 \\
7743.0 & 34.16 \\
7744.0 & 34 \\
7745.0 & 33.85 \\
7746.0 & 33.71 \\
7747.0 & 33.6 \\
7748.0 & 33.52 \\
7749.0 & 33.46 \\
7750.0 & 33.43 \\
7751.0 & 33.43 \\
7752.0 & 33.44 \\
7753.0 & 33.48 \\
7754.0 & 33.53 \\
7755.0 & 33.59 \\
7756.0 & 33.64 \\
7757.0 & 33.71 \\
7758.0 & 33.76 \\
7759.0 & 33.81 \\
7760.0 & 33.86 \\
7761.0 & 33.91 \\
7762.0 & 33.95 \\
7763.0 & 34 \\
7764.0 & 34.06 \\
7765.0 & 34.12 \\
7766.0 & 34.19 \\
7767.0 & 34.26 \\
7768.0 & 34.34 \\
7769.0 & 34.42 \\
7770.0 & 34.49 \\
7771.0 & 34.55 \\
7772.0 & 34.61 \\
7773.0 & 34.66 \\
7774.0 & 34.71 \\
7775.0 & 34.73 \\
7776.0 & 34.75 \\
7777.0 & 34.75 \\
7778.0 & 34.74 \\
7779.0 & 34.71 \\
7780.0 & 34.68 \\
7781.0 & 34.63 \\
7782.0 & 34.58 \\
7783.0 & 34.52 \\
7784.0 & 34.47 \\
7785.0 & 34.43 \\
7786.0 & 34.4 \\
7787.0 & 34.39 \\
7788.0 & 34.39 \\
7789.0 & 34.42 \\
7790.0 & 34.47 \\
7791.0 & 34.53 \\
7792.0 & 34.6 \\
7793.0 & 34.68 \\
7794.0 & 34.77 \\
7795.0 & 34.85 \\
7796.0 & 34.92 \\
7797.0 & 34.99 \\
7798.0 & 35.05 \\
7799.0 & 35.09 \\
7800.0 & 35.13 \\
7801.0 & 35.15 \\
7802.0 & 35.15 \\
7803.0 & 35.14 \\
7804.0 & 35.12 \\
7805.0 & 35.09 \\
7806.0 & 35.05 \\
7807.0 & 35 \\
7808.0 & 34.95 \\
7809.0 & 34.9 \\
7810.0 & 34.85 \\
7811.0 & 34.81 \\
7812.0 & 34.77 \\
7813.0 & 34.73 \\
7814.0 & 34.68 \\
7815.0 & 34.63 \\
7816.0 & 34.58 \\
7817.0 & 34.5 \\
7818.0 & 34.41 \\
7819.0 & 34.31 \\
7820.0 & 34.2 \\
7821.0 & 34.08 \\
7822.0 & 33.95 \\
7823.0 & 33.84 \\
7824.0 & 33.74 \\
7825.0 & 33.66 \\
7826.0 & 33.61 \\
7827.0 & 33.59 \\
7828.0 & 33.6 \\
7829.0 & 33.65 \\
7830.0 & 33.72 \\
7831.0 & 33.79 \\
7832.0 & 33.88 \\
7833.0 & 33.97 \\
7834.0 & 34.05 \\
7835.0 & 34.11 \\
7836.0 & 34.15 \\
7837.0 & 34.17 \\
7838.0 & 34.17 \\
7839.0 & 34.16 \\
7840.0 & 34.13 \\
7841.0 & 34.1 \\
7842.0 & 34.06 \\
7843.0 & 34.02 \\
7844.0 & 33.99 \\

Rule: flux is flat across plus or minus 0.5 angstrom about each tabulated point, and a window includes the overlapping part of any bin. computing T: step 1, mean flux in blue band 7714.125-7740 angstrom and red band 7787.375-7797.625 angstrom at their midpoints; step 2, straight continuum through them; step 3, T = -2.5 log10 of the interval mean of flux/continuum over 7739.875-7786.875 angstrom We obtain 0.01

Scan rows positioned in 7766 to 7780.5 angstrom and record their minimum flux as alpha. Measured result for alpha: 34.19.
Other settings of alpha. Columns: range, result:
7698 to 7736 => 31.36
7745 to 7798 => 33.43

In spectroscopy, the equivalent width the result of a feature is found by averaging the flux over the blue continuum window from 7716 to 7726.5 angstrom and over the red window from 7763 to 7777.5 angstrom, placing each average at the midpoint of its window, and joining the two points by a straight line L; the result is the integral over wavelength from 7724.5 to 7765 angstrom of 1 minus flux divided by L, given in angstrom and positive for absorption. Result 0.13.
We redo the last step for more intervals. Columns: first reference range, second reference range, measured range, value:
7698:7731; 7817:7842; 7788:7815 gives -0.8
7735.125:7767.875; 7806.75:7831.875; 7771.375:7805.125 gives -0.6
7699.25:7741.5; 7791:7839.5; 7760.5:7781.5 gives -0.2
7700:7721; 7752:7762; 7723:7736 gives -0.5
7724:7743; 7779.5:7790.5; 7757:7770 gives 0.2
